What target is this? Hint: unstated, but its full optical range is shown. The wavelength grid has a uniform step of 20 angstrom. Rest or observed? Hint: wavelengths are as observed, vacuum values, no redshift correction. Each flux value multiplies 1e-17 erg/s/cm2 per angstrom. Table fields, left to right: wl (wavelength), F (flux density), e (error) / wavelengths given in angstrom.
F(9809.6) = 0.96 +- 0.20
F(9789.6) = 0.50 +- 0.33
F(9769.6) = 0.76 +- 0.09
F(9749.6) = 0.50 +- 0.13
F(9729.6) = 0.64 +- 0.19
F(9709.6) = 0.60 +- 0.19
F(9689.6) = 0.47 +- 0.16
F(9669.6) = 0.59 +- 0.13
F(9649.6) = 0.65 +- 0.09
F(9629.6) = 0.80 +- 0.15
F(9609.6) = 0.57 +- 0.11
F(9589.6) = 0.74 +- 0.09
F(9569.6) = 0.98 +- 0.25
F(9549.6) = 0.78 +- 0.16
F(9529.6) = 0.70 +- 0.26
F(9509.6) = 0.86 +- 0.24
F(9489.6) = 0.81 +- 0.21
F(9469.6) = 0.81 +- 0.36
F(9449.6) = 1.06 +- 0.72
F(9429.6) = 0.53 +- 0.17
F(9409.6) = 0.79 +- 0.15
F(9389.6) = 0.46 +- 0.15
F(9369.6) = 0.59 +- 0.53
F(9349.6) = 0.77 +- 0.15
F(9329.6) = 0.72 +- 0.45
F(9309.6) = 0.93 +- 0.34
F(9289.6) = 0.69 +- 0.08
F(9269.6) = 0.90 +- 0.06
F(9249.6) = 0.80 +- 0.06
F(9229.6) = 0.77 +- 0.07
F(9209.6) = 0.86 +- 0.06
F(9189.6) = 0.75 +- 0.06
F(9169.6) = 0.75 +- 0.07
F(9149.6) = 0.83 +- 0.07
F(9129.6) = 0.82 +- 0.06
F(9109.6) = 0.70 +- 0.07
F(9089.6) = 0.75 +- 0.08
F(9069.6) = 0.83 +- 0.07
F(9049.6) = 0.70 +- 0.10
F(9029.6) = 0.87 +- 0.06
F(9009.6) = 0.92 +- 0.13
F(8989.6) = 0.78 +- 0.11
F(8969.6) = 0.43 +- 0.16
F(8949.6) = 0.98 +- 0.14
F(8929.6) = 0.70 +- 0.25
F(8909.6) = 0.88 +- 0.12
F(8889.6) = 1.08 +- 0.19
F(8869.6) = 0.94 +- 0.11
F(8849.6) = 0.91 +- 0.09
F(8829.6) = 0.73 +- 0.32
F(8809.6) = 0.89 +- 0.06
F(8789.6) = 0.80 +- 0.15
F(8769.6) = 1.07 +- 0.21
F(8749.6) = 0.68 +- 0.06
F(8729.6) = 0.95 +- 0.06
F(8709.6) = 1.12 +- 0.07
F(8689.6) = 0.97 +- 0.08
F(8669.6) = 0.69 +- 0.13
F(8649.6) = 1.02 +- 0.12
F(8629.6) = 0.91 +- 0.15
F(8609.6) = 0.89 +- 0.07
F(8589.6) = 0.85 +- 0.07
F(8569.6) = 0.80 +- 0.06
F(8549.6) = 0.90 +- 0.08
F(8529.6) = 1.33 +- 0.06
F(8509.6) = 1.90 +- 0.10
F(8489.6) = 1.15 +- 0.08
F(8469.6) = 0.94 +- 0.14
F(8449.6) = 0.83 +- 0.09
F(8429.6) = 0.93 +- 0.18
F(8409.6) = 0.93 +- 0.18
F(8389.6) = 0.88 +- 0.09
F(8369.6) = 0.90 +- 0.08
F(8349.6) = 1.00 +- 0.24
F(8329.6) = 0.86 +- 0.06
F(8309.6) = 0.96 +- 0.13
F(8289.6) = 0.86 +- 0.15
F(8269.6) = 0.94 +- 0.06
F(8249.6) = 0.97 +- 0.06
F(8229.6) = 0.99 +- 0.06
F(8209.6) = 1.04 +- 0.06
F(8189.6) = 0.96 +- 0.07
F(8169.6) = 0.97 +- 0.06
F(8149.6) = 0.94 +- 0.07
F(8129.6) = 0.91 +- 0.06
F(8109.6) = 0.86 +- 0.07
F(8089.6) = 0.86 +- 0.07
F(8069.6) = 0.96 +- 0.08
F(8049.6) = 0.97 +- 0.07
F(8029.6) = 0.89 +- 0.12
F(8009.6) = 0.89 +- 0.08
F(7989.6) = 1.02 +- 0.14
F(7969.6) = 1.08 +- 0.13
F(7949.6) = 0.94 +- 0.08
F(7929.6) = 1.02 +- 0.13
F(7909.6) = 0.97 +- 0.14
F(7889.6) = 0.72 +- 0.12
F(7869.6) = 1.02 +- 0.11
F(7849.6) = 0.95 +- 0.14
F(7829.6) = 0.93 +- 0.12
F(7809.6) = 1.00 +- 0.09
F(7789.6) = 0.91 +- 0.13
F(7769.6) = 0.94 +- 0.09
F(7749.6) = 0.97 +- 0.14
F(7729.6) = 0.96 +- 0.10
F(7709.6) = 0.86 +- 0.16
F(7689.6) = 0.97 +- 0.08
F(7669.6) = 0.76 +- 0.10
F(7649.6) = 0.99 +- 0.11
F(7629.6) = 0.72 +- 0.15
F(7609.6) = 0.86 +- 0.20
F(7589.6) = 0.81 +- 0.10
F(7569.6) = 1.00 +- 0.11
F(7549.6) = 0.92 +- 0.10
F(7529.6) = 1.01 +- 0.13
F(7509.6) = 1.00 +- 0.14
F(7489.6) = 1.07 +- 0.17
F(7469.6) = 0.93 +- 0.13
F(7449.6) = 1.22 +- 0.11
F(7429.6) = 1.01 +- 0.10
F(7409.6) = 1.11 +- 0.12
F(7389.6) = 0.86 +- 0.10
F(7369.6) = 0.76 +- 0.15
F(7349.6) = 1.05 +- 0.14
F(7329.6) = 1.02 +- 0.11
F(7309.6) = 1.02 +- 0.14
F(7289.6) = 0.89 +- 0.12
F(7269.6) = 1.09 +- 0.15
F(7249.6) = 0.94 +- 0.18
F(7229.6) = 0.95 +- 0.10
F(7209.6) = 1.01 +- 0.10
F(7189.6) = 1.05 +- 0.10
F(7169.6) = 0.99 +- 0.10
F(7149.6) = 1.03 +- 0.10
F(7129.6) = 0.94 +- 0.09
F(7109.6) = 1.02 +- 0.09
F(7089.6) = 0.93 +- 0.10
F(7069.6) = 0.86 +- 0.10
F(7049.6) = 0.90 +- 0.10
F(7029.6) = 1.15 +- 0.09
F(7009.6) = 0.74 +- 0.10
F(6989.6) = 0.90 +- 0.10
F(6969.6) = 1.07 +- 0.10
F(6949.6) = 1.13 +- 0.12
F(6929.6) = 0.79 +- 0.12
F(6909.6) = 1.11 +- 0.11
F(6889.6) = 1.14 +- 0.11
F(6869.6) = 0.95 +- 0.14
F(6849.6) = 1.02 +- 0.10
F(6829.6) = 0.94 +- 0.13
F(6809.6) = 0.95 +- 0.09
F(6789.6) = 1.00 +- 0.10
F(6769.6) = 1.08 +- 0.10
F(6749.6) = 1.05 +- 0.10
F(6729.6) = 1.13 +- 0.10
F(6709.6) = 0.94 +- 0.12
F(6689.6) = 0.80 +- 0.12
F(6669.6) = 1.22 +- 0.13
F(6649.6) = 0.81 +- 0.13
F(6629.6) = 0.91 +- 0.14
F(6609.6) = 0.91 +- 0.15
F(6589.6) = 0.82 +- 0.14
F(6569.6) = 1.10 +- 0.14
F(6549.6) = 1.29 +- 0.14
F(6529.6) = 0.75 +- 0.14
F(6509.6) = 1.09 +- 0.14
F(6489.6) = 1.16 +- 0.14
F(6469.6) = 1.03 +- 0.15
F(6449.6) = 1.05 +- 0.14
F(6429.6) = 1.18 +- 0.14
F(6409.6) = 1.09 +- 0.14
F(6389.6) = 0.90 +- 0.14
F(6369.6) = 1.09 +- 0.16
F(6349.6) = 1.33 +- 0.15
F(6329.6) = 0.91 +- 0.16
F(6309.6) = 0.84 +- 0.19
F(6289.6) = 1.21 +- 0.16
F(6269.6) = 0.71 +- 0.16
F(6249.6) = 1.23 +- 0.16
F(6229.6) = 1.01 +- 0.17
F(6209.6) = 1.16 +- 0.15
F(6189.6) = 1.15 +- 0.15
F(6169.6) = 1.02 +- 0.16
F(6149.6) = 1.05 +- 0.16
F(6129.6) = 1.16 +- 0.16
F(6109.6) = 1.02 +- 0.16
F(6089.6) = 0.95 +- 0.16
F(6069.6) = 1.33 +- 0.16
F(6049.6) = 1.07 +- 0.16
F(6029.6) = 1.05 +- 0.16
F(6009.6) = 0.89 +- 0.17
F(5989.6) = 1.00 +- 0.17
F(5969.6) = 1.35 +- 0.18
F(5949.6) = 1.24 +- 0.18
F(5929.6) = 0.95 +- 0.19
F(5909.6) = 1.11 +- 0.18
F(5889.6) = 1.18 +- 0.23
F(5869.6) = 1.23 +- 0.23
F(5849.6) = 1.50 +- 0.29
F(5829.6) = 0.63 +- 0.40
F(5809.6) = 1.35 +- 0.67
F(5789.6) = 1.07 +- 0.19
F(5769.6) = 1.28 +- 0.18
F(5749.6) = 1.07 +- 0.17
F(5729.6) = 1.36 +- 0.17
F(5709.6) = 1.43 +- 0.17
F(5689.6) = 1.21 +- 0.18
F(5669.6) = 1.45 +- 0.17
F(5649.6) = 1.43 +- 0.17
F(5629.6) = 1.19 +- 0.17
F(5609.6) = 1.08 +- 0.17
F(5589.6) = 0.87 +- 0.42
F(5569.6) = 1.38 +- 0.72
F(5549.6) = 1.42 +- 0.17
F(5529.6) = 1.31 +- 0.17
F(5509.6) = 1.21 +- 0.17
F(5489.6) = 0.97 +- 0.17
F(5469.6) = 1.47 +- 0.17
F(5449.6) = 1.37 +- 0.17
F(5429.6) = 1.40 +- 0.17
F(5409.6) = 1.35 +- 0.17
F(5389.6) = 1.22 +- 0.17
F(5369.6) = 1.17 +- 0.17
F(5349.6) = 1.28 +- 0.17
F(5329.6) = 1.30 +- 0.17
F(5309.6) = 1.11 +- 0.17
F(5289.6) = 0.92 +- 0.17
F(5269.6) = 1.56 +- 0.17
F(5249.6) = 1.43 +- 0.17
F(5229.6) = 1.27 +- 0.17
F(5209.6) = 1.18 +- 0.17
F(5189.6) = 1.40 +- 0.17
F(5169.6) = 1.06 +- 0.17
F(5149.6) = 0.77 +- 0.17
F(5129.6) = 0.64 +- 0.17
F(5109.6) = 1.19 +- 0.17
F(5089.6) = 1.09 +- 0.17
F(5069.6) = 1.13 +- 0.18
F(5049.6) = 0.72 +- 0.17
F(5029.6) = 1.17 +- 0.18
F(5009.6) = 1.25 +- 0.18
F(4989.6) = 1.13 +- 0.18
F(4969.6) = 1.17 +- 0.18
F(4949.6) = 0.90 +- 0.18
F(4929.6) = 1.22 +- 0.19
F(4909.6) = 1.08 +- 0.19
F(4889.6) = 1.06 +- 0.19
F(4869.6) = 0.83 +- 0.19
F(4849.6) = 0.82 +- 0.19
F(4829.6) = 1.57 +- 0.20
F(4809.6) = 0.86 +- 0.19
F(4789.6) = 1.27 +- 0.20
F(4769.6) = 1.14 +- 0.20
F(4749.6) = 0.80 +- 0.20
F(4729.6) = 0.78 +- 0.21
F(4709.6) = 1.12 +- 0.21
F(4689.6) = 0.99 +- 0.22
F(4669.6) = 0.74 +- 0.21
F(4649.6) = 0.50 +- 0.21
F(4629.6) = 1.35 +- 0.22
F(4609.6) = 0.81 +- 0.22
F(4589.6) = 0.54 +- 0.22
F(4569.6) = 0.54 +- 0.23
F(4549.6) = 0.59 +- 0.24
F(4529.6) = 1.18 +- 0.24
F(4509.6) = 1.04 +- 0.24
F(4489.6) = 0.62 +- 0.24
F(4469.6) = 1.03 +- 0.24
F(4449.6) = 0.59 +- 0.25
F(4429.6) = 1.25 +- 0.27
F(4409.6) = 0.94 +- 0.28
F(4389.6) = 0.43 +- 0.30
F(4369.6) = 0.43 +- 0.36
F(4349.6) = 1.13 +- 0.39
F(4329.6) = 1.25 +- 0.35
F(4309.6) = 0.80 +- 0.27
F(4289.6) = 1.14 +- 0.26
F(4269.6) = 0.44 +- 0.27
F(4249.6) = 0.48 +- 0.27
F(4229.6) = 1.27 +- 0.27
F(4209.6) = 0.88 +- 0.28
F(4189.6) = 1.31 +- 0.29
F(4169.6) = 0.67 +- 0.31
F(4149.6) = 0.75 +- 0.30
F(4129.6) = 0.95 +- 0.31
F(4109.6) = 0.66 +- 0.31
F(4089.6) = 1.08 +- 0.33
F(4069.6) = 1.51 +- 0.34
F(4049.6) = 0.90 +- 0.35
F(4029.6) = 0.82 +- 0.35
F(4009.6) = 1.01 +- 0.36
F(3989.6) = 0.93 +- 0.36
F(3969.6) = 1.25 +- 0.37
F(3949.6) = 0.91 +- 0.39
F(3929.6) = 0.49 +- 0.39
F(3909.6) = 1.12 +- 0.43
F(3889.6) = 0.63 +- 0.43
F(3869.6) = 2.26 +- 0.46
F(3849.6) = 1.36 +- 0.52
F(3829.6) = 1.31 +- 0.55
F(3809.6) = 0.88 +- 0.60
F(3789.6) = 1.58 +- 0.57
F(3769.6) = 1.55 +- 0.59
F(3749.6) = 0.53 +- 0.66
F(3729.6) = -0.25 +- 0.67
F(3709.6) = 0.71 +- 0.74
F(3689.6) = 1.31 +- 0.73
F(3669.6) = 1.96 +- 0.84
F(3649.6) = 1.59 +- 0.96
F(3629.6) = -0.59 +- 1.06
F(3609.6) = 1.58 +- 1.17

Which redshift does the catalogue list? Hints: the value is 0.295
